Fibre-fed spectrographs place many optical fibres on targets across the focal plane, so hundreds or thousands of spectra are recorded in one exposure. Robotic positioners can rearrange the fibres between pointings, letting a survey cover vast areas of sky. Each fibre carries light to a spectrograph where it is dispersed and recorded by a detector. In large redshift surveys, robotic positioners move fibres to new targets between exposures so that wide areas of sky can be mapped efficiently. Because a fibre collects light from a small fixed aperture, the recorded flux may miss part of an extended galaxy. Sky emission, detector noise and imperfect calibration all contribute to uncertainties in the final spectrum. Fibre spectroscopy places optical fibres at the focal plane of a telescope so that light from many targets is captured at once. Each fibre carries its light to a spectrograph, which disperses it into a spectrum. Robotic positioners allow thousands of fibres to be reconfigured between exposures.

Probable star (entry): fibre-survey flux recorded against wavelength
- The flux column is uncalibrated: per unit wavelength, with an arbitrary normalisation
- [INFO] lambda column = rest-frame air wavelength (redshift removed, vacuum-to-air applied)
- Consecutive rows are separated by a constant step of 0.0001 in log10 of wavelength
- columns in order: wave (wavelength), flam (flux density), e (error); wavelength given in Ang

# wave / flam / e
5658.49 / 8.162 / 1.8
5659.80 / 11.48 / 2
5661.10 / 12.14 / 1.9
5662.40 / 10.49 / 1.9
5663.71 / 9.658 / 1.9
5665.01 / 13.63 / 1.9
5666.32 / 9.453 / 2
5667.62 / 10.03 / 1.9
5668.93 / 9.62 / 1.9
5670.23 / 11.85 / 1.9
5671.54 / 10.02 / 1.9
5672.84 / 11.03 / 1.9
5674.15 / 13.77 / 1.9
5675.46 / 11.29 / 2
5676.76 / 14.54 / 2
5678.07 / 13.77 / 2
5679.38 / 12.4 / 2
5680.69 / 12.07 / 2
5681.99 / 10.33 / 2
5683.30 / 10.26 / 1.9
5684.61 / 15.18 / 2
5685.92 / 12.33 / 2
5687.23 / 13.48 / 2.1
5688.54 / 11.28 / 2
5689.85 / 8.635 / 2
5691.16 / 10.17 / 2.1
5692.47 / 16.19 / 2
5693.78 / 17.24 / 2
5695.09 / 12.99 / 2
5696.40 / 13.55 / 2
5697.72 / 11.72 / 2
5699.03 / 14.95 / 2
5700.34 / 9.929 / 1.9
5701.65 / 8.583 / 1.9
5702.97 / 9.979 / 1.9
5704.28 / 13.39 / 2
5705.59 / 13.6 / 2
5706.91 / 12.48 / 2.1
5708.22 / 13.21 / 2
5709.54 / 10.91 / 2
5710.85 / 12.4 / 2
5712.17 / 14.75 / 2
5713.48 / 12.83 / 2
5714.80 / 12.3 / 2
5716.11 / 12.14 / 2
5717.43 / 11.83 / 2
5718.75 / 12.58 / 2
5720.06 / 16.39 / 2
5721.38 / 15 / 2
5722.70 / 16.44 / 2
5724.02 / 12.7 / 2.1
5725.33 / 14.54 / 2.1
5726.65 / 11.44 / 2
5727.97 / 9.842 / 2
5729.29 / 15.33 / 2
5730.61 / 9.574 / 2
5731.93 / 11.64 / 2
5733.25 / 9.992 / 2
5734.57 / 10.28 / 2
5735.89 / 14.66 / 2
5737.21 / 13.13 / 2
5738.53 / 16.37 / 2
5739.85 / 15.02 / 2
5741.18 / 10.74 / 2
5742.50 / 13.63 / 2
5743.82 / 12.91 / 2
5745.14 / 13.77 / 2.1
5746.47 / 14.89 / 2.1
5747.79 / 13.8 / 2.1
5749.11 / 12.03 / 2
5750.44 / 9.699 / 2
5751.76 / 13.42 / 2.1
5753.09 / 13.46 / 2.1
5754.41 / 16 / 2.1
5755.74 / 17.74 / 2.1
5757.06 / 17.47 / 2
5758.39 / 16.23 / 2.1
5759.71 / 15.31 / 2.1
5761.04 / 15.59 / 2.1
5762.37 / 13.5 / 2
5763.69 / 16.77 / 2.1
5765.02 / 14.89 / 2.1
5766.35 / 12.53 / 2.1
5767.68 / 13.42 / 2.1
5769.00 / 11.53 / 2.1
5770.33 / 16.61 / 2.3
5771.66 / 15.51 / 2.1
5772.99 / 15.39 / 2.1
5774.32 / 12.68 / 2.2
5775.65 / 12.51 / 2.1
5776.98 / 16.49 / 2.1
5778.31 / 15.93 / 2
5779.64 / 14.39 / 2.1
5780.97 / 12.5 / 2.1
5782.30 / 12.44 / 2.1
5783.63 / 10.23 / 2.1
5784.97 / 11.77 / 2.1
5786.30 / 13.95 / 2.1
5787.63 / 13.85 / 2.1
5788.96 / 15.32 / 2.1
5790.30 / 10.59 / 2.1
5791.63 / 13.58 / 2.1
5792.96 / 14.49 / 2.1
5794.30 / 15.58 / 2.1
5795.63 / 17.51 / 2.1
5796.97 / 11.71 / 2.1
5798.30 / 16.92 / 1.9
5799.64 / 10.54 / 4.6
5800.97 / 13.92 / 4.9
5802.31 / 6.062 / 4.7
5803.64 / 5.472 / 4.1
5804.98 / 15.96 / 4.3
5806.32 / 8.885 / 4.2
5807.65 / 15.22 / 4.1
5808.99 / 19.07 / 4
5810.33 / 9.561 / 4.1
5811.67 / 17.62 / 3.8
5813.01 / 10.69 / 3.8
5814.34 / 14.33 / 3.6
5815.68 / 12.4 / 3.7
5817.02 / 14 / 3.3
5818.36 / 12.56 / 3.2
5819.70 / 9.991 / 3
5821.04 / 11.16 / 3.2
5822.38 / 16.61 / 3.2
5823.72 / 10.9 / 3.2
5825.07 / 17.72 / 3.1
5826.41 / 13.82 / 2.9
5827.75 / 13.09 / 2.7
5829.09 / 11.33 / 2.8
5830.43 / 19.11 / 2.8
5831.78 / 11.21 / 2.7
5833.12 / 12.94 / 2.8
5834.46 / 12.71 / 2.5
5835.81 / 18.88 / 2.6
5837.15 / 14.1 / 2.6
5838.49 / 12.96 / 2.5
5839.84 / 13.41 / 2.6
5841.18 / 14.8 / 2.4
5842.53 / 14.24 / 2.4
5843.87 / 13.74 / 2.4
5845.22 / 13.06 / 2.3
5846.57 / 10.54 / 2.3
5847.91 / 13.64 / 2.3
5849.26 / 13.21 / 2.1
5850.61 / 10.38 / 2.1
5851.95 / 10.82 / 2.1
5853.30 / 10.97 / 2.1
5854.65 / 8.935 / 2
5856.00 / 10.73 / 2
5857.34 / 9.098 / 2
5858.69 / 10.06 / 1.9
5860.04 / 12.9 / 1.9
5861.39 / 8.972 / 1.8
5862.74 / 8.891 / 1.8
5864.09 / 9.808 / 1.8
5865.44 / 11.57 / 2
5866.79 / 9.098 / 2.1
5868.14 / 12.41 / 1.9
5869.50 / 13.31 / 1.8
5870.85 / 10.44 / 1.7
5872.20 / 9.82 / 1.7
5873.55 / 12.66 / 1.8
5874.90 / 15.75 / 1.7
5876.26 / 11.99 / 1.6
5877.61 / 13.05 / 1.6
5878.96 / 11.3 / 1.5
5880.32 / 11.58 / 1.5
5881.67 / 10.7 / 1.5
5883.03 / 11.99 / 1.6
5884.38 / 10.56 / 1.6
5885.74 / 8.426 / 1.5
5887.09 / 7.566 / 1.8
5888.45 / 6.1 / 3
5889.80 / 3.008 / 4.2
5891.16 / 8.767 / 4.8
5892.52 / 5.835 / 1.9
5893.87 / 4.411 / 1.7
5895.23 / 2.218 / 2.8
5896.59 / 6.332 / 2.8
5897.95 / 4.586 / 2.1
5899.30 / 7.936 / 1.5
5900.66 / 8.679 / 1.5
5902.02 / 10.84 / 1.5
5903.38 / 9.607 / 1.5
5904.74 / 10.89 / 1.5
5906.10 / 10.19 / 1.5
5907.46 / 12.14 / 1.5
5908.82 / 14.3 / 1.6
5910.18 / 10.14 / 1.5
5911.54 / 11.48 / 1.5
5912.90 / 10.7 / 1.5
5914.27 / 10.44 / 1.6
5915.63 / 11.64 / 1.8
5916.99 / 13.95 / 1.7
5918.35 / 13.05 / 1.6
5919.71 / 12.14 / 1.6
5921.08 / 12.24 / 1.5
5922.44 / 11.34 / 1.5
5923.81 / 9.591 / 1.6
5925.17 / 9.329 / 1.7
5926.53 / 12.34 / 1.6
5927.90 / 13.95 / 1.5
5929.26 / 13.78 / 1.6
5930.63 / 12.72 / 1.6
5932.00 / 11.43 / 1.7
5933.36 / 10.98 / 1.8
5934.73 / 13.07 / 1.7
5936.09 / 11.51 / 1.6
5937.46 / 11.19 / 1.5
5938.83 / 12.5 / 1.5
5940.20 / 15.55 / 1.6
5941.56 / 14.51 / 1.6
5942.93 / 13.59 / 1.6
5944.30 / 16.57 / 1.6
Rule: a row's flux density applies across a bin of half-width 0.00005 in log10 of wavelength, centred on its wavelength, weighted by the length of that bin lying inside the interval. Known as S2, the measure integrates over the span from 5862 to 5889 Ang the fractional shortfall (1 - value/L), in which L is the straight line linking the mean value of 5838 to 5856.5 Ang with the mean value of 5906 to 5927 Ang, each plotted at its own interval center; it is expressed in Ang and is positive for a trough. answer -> 2.51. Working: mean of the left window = 12.2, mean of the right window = 11.6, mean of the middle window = 10.9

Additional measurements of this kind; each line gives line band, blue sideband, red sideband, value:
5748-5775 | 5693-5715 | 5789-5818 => -3.27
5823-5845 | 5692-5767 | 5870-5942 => -4.33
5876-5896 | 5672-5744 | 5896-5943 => 5.49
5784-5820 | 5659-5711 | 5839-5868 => -4.50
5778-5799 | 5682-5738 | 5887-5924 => -4.63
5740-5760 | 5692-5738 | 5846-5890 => -2.85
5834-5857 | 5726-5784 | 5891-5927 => -2.58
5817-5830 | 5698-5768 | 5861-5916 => -2.25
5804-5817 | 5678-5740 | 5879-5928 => -2.88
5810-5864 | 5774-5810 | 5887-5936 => -2.77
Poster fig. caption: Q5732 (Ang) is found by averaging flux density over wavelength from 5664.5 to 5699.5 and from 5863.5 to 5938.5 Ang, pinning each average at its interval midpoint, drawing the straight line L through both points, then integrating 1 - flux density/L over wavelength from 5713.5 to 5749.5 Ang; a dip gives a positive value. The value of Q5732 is -3.7 Ang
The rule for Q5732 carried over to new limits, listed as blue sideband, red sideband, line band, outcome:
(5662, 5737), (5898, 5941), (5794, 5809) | -1.02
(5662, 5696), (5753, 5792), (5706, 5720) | 0.13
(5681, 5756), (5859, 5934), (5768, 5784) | -2.48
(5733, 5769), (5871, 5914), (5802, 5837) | -4.30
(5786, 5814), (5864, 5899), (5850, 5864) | 0.44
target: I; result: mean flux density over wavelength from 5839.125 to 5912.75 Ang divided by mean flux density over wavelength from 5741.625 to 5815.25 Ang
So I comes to 0.75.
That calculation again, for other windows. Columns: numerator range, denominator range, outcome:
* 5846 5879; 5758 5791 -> 0.80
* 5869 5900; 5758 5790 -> 0.64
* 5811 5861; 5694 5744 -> 1.01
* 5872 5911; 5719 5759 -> 0.69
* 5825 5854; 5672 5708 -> 1.08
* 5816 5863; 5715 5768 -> 0.93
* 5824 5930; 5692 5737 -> 0.87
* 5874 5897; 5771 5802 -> 0.65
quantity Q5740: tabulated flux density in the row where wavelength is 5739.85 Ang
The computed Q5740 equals 15.02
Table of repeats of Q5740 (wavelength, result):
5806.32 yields 8.885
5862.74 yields 8.891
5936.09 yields 11.51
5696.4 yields 13.55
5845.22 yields 13.06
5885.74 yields 8.426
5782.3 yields 12.44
